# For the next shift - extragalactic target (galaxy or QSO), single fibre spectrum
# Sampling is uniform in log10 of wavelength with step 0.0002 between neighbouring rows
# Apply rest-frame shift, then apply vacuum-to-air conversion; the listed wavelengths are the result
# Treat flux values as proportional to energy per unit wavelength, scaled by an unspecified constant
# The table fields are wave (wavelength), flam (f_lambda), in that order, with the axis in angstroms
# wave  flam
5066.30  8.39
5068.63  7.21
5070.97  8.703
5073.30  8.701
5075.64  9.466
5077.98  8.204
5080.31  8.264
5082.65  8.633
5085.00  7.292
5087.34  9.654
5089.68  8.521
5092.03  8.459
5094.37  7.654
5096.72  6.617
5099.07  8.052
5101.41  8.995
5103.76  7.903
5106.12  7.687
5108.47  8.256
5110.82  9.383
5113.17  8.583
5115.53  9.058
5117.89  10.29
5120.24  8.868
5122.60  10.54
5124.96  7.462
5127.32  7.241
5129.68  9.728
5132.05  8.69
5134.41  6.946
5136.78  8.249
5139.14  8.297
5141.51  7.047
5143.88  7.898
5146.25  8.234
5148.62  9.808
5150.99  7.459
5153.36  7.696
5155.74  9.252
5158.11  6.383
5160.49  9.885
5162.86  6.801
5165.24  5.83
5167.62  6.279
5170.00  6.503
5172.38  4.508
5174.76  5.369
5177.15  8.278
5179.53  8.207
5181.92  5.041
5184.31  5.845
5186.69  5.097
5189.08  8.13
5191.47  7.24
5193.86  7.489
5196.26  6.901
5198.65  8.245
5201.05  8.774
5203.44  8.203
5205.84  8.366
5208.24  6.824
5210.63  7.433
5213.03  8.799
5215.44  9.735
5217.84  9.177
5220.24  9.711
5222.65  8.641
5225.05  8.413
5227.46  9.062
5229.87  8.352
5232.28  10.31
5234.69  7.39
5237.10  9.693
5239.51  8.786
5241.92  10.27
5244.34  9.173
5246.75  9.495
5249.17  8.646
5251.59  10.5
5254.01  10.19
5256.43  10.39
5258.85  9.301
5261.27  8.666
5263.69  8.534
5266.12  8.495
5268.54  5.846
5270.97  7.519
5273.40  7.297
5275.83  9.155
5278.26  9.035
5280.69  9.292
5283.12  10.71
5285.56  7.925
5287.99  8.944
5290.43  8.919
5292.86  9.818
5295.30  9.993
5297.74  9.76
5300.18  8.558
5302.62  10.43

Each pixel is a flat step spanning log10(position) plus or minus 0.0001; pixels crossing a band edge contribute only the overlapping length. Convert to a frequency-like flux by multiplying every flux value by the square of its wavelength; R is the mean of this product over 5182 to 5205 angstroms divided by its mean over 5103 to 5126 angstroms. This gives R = 0.8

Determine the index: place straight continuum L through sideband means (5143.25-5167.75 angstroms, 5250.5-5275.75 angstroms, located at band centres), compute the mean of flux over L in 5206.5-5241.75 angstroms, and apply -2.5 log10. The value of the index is -0.05 mag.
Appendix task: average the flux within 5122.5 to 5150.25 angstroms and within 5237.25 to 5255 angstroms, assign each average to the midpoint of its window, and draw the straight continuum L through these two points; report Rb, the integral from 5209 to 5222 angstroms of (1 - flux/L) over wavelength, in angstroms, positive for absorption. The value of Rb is 0.5 angstroms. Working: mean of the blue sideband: 8.24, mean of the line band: 8.89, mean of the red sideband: 9.58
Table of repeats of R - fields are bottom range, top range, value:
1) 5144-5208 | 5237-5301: 1.29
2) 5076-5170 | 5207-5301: 1.15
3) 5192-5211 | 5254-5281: 1.13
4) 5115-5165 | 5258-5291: 1.08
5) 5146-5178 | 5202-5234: 1.22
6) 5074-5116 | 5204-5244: 1.11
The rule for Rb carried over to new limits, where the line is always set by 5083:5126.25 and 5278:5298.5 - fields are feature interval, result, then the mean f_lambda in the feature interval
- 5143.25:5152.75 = 0.4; 8.34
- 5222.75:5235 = 0.4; 8.8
